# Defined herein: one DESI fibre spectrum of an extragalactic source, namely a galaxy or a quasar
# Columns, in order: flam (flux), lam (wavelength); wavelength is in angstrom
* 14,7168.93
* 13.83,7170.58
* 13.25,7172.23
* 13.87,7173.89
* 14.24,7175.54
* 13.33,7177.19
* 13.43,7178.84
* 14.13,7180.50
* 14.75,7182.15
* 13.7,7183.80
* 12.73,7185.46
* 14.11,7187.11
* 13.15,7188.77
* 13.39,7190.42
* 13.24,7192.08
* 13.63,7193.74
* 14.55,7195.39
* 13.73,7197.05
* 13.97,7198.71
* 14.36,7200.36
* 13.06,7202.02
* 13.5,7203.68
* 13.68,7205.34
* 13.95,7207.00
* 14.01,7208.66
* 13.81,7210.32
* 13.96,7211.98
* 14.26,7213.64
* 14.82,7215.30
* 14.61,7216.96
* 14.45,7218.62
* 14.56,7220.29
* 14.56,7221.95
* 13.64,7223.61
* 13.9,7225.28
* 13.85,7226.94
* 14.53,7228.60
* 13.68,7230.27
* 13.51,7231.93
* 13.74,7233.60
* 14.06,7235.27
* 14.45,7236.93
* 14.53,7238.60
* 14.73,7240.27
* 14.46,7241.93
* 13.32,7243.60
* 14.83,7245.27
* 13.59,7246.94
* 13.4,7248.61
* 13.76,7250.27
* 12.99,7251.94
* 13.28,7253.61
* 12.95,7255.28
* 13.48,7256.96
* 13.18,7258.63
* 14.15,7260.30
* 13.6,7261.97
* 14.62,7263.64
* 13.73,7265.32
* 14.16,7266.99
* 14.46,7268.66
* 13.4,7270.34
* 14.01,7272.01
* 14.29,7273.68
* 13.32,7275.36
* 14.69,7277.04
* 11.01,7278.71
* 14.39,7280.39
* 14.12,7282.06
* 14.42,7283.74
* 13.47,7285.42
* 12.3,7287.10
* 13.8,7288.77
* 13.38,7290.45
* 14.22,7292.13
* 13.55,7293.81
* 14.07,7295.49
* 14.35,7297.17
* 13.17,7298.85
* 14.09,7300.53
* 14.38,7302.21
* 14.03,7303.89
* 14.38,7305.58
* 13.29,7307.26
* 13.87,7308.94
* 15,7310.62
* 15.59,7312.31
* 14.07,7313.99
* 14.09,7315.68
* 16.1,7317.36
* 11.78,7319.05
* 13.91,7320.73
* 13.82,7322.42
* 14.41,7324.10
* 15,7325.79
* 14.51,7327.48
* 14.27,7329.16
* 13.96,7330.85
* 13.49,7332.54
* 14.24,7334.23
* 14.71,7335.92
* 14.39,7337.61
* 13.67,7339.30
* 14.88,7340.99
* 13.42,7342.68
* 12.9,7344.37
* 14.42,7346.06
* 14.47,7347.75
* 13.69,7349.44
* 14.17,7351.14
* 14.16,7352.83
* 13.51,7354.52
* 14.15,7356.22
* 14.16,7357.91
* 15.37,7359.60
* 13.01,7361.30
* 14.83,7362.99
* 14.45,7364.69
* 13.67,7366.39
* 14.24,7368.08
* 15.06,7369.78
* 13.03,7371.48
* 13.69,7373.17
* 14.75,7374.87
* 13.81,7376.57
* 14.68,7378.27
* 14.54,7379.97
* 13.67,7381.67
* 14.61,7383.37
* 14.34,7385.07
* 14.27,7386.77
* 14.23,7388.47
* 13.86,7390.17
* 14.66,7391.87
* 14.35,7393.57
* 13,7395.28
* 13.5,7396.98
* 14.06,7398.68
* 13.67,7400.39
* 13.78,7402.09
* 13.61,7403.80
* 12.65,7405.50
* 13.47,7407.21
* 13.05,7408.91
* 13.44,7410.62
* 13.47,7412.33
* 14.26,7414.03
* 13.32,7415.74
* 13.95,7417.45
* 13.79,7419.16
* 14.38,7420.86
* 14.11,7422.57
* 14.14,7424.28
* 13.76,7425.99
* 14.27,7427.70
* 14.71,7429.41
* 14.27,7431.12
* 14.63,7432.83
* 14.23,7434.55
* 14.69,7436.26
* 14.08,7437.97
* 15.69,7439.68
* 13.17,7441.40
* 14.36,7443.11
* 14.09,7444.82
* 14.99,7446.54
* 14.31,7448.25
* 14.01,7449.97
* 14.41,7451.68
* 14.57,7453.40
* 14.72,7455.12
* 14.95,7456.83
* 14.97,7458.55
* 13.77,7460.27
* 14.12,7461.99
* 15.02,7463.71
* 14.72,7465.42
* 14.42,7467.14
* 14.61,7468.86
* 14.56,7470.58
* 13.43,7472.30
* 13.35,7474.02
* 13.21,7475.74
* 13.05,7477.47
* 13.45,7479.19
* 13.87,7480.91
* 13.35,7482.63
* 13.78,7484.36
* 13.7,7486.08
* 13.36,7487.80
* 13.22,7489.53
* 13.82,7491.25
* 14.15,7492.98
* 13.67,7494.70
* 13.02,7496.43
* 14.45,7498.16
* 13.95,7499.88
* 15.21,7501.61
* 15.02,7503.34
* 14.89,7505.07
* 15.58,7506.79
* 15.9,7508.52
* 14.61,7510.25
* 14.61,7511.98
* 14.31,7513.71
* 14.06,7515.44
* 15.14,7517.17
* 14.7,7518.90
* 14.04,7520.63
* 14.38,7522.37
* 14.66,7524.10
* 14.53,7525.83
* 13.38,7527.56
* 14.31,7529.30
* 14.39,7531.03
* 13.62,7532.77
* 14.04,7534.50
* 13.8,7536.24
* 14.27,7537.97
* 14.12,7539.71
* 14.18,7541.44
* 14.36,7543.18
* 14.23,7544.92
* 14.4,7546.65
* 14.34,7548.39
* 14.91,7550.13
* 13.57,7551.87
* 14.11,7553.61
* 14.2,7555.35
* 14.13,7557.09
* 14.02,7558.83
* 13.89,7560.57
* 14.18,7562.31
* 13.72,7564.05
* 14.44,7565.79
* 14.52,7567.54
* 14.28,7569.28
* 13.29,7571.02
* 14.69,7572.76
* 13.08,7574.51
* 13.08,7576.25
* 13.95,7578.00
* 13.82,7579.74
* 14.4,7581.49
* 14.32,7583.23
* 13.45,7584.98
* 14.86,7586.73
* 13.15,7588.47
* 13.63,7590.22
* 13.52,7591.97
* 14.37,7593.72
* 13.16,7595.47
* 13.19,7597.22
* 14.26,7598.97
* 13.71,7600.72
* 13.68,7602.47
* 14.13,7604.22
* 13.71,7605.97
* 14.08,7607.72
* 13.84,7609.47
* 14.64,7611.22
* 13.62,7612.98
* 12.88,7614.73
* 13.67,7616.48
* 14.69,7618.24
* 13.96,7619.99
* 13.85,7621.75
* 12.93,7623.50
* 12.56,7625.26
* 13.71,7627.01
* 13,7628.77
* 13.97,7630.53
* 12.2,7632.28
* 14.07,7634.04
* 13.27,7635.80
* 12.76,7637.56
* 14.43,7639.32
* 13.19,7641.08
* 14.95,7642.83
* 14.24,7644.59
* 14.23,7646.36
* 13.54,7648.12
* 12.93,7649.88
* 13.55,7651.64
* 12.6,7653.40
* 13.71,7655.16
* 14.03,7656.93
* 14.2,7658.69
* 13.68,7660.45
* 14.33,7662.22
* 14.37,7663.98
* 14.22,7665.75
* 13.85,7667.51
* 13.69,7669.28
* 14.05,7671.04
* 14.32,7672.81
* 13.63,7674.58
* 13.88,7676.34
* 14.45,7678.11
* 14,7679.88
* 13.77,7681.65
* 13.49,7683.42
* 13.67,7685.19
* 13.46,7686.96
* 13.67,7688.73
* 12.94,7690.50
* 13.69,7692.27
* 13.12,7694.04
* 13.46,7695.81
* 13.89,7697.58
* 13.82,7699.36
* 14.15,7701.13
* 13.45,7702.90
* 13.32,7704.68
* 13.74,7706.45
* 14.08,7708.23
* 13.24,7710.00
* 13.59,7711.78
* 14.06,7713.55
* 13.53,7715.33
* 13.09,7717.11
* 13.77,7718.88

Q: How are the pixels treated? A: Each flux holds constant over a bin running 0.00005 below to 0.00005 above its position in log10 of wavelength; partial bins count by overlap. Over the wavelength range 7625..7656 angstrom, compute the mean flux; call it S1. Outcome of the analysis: 13.5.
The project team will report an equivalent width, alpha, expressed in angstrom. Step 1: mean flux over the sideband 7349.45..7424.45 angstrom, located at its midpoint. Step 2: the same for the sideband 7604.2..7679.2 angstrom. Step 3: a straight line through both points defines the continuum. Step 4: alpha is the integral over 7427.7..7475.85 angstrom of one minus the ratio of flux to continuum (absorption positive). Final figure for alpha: -1.6 angstrom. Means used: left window 14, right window 13.8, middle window 14.4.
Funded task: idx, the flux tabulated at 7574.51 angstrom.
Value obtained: 13.08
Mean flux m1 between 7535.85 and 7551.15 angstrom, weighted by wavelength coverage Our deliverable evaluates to 14.3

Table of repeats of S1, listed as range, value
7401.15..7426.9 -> 13.7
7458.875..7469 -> 14.5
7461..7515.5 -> 14.1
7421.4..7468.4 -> 14.4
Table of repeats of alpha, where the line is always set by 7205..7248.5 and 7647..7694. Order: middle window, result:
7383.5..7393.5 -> -0.22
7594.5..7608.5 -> 0.07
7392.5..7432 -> 0.51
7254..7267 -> 0.37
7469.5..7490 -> 0.54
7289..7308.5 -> 0.23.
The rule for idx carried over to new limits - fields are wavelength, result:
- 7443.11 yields 14.36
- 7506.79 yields 15.58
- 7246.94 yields 13.59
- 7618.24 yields 14.69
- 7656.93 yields 14.03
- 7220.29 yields 14.56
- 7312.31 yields 15.59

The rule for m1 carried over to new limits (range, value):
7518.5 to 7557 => 14.2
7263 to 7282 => 13.8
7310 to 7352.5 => 14.2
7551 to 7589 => 14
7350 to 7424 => 14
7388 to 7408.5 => 13.7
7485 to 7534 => 14.3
